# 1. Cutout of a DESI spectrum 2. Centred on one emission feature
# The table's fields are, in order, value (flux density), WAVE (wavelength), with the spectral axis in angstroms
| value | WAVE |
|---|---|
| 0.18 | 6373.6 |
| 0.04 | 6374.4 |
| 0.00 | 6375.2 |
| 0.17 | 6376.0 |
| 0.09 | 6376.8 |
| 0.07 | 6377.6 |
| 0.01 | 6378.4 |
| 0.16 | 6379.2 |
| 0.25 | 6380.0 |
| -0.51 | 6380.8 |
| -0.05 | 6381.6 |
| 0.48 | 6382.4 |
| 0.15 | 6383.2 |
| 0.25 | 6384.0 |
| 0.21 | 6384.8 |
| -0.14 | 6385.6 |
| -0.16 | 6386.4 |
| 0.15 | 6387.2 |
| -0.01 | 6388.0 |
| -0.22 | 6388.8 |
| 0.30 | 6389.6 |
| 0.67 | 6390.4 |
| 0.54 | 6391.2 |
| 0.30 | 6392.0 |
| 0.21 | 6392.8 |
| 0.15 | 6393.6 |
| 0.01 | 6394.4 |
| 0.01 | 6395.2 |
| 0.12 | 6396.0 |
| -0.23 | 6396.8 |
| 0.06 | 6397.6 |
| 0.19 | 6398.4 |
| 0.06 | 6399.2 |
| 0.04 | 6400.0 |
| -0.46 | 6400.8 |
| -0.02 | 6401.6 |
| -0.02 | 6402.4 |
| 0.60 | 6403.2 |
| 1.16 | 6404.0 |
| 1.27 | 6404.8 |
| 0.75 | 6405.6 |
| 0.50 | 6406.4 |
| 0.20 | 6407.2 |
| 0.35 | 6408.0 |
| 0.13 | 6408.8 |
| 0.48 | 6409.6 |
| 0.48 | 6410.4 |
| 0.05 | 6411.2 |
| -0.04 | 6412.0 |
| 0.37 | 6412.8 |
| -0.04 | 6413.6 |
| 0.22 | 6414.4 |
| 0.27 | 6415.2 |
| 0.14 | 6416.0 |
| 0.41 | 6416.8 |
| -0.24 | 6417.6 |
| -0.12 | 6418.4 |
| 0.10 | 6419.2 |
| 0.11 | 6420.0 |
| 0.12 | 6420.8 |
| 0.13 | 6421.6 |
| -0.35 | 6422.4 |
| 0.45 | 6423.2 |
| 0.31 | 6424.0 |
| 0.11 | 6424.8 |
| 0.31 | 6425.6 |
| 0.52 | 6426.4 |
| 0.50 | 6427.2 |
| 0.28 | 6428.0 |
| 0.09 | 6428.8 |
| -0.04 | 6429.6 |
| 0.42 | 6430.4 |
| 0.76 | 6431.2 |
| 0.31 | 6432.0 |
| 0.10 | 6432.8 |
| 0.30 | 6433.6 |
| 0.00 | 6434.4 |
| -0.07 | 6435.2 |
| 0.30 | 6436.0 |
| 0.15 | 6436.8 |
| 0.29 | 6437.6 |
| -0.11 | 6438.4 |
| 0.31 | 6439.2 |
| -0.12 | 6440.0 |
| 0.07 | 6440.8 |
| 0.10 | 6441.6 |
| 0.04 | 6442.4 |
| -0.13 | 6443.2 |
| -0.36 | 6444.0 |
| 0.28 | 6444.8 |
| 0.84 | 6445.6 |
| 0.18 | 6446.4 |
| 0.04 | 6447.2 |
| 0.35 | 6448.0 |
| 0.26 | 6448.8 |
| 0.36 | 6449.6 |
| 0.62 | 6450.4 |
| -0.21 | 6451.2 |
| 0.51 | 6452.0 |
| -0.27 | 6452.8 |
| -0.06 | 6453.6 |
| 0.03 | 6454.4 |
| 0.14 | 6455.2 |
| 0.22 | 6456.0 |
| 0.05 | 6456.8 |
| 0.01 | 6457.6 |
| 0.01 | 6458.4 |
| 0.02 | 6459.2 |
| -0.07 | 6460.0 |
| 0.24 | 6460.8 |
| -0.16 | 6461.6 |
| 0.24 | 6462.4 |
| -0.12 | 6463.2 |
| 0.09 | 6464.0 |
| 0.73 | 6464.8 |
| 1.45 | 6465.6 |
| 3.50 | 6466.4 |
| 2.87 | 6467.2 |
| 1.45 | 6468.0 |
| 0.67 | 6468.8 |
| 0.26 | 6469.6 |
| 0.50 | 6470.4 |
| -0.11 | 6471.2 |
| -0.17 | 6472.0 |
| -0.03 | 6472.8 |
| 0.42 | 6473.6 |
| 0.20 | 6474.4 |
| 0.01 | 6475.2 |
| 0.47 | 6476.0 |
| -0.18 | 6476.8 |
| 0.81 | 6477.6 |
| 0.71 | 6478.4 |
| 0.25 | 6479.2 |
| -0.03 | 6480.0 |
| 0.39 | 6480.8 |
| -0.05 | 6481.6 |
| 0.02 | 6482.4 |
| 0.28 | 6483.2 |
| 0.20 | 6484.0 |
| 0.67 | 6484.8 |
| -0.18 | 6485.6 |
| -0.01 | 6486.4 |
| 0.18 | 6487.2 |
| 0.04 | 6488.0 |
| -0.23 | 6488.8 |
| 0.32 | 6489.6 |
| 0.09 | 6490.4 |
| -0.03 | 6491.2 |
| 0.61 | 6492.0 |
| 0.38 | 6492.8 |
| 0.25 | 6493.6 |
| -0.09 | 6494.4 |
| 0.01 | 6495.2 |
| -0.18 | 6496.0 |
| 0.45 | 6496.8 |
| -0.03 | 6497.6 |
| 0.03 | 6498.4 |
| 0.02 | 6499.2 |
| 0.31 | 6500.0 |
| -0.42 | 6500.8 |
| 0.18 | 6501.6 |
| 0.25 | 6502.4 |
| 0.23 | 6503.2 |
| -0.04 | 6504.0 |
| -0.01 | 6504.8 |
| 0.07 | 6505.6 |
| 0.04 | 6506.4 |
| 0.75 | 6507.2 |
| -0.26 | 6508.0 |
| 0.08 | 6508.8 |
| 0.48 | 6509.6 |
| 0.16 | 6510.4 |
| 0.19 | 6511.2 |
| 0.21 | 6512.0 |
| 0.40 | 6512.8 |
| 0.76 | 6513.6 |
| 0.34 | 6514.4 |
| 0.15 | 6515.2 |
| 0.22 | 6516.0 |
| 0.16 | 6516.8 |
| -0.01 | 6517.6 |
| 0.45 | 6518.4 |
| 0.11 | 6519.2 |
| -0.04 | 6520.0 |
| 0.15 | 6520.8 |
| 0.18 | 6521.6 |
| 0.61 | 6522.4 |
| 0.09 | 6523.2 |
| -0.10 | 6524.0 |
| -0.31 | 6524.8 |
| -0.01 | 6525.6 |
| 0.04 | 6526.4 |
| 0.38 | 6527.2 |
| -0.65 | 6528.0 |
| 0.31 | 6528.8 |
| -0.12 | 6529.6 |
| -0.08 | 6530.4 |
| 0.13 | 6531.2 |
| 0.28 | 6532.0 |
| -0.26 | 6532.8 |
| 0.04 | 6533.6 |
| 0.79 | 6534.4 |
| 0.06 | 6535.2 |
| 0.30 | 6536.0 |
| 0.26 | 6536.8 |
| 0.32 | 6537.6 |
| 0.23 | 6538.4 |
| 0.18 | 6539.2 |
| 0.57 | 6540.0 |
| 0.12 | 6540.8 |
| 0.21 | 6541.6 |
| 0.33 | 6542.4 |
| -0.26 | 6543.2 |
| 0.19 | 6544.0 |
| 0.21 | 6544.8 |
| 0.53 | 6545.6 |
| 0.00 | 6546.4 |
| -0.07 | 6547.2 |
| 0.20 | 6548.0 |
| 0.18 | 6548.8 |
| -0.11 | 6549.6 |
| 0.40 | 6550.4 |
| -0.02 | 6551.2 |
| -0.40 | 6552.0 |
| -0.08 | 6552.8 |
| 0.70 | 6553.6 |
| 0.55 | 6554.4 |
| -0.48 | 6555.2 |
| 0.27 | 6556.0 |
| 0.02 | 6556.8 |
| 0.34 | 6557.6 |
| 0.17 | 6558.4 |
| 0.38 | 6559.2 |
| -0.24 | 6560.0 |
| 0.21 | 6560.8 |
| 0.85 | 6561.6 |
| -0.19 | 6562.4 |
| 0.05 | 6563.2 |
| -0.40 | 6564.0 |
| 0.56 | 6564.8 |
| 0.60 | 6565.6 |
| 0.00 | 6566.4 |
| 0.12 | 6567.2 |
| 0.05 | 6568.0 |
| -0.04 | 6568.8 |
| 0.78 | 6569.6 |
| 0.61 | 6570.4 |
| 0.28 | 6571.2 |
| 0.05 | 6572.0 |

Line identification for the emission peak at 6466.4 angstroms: [O III] 5007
